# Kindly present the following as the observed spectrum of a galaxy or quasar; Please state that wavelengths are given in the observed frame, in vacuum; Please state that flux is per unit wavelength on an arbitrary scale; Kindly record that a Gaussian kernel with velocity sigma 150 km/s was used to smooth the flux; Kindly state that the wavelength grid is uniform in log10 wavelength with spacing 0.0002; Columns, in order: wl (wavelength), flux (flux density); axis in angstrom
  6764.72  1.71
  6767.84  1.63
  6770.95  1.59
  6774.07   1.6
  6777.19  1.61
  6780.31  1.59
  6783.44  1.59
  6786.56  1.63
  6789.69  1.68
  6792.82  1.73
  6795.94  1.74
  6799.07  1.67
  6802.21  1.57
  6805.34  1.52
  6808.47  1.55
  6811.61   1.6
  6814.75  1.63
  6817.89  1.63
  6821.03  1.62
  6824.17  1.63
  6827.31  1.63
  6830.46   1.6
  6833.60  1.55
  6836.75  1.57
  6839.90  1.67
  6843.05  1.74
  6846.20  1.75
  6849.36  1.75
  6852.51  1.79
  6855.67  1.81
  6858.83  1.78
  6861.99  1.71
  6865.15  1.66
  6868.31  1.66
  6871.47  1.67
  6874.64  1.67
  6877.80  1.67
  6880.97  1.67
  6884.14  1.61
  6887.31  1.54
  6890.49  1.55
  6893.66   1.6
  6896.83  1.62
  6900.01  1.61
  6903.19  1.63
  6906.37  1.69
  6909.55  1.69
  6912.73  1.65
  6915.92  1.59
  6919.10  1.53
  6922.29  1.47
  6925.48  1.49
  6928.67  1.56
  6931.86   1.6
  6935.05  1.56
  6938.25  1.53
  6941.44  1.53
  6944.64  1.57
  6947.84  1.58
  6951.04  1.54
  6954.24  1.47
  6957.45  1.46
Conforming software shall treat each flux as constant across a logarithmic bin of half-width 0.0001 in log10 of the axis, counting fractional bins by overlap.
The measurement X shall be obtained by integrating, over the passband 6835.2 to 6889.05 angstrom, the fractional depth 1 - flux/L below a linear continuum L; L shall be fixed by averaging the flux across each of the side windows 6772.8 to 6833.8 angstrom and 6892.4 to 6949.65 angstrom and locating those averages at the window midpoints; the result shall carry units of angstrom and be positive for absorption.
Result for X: -2.94 angstrom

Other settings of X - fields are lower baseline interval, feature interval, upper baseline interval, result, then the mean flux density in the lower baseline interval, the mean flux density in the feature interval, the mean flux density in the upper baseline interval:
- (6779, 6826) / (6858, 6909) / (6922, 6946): -2.29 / 1.63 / 1.65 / 1.54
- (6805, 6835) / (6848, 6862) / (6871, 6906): -1.42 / 1.6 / 1.77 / 1.62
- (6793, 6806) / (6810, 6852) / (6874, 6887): -0.10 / 1.64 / 1.65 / 1.64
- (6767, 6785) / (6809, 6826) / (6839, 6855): 0.69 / 1.6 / 1.62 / 1.75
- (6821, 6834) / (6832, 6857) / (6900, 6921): -1.38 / 1.61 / 1.7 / 1.63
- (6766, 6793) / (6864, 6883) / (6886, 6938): -0.83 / 1.62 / 1.67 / 1.58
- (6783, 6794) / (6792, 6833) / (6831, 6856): 1.34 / 1.66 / 1.62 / 1.69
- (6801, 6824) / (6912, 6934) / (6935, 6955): -0.03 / 1.59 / 1.55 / 1.54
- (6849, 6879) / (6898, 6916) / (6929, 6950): -0.21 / 1.72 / 1.65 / 1.56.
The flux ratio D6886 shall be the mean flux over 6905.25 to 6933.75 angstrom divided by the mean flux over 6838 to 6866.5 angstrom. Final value 0.91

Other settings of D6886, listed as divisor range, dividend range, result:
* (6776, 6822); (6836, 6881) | 1.05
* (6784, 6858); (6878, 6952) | 0.96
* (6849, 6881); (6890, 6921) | 0.94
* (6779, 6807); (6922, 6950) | 0.95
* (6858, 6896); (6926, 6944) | 0.94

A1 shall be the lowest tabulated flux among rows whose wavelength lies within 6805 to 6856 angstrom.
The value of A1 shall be 1.52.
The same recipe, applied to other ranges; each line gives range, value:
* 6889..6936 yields 1.47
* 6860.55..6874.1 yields 1.66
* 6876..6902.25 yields 1.54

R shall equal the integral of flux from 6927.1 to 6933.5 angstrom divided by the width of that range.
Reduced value 1.58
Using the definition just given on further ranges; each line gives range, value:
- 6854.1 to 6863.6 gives 1.77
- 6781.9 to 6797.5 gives 1.67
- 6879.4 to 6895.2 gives 1.59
